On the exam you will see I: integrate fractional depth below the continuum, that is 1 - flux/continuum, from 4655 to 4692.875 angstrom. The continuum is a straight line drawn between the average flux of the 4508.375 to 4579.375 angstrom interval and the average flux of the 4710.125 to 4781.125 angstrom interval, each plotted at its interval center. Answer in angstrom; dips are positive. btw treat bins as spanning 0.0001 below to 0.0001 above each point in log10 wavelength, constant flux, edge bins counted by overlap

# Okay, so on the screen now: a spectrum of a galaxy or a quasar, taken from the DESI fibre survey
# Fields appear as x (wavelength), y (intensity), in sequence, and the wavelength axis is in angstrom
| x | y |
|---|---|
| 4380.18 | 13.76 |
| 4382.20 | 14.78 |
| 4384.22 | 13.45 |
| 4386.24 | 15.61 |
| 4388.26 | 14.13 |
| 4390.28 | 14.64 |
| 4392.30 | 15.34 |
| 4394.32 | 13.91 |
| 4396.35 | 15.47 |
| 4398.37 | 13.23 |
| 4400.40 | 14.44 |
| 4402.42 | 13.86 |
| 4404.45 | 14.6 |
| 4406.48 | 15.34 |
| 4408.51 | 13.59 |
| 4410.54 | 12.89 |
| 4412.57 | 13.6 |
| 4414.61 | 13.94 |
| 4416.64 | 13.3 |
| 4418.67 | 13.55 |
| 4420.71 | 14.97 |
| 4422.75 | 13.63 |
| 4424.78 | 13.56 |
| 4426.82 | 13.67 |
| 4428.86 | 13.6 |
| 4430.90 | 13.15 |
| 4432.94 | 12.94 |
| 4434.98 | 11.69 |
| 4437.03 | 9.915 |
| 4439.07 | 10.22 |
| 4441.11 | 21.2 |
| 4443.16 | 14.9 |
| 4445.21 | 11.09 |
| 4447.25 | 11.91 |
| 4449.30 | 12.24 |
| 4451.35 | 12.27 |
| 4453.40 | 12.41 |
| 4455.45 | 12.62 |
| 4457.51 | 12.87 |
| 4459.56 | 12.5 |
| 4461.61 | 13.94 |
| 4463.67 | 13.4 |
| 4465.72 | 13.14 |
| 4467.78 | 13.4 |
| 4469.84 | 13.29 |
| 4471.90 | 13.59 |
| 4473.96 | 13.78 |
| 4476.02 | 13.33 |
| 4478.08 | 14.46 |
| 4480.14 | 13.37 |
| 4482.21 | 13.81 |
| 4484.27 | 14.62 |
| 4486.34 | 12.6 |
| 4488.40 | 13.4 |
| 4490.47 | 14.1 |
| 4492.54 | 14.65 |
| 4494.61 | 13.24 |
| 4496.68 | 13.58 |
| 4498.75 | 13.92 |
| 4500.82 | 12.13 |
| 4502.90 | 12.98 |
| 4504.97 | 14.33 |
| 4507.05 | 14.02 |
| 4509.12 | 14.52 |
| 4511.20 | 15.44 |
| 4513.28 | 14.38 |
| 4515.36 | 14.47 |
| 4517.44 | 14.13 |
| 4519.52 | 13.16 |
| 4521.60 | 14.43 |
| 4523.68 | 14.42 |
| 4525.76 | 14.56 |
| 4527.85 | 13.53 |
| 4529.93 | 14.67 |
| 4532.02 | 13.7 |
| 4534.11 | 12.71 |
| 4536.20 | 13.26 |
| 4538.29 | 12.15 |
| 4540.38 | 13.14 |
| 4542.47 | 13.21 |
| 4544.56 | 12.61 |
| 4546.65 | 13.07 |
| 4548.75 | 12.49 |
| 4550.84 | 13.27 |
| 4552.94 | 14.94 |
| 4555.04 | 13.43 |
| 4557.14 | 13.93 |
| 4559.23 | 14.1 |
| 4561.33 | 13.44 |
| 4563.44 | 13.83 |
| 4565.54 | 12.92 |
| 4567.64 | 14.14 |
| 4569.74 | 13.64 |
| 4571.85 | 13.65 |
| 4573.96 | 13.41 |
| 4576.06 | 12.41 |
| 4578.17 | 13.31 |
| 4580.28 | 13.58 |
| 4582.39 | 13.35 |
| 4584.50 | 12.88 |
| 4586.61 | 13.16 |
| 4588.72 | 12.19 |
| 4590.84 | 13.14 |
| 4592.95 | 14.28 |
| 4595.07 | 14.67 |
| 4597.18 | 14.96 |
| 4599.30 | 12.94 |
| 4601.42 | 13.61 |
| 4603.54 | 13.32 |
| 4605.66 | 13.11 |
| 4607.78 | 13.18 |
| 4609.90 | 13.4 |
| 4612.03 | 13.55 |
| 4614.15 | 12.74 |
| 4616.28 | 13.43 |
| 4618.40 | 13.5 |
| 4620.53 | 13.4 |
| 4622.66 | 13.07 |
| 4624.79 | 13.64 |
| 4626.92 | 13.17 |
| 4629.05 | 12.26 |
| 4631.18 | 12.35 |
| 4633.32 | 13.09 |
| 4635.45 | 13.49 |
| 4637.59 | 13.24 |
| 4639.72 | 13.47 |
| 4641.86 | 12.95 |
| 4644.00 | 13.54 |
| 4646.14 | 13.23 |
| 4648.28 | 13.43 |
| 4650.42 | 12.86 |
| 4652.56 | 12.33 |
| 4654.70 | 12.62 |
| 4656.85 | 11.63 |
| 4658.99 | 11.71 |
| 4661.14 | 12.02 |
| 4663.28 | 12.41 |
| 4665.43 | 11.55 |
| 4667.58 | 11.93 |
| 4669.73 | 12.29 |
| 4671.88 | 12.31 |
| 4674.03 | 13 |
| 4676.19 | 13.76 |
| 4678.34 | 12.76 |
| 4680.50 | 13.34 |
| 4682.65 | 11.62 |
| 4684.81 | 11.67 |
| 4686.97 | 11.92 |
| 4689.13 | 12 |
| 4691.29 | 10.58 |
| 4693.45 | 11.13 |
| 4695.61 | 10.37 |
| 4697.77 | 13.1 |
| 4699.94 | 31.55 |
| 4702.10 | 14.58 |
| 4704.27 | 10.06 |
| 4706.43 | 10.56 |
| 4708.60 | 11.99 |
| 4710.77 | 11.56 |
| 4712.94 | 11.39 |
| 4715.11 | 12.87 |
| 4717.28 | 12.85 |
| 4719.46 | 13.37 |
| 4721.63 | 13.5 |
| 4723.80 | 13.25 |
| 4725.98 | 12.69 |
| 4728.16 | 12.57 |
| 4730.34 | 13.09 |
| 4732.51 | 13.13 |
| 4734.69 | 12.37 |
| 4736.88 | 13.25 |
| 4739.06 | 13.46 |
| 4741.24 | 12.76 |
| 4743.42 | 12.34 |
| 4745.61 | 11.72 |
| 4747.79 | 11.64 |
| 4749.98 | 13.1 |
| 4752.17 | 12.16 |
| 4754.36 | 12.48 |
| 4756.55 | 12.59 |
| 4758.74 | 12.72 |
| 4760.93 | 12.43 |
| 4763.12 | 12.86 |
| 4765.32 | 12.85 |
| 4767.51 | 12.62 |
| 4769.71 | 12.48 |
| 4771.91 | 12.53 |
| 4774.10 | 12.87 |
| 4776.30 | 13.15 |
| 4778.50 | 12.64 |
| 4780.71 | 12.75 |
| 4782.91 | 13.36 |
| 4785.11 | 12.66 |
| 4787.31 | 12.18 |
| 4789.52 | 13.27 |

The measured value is 2.56 angstrom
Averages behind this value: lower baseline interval 13.7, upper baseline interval 12.7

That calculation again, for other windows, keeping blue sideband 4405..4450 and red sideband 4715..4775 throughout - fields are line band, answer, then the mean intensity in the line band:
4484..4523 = -1.86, 13.9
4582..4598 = -0.61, 13.6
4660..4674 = 0.81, 12.2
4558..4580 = -0.63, 13.5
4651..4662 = 0.70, 12.1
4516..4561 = -1.33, 13.6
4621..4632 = 0.04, 12.9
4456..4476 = 0.05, 13.3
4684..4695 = 1.24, 11.4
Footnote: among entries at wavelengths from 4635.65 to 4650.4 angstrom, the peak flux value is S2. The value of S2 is 13.54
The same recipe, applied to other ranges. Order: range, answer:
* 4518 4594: 14.94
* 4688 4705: 31.55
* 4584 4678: 14.96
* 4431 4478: 21.2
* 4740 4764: 13.1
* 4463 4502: 14.65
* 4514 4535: 14.67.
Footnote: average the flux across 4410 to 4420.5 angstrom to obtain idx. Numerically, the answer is 13.6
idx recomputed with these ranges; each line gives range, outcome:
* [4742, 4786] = 12.6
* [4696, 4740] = 13.5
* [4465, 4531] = 13.9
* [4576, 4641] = 13.3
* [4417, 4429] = 13.8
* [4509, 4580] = 13.6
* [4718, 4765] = 12.7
